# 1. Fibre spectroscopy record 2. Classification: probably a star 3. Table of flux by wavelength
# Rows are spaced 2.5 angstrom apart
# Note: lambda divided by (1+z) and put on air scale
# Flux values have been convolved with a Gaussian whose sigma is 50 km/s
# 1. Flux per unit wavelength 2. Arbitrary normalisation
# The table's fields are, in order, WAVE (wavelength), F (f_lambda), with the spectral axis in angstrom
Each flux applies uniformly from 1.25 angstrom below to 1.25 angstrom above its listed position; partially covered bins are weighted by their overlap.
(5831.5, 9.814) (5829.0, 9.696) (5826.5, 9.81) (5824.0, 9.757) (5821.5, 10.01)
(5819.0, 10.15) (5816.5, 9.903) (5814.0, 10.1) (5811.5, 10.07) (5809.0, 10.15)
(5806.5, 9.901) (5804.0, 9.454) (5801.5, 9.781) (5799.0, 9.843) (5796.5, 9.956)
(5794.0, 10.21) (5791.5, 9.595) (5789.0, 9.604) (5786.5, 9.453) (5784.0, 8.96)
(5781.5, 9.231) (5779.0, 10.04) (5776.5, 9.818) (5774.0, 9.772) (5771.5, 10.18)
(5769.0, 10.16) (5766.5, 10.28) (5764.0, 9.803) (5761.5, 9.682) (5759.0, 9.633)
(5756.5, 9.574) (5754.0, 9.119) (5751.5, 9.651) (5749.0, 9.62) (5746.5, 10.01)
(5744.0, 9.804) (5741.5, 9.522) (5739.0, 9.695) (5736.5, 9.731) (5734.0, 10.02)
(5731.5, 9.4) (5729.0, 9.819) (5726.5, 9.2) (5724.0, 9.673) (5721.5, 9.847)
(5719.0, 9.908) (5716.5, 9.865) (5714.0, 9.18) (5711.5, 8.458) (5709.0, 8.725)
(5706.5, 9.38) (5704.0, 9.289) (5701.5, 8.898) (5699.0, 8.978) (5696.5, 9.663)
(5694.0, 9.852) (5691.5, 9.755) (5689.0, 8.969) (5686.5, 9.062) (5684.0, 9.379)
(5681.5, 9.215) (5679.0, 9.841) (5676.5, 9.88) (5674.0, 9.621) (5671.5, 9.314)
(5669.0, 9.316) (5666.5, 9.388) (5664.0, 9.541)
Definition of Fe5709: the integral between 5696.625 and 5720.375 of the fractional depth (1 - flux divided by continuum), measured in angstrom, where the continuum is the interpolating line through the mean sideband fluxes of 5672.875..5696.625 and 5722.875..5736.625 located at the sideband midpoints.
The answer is 0.9 angstrom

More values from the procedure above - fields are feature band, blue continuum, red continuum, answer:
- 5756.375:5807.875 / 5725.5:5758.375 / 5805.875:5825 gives 0.4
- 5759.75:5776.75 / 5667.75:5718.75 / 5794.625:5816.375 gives -0.4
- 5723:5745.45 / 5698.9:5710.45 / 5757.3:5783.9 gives -0.6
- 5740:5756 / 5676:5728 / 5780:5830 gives -0.1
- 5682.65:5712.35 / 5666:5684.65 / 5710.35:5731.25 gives 0.9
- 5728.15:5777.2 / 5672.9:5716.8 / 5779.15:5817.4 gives -1.0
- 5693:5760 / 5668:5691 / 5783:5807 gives 0.1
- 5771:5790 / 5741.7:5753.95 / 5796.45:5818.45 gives 0.4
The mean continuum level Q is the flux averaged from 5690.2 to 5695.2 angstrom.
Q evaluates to 9.79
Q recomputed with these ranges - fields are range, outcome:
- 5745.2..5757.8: 9.6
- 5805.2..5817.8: 10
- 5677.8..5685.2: 9.48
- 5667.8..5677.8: 9.54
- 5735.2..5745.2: 9.69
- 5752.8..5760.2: 9.44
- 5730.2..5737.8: 9.72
